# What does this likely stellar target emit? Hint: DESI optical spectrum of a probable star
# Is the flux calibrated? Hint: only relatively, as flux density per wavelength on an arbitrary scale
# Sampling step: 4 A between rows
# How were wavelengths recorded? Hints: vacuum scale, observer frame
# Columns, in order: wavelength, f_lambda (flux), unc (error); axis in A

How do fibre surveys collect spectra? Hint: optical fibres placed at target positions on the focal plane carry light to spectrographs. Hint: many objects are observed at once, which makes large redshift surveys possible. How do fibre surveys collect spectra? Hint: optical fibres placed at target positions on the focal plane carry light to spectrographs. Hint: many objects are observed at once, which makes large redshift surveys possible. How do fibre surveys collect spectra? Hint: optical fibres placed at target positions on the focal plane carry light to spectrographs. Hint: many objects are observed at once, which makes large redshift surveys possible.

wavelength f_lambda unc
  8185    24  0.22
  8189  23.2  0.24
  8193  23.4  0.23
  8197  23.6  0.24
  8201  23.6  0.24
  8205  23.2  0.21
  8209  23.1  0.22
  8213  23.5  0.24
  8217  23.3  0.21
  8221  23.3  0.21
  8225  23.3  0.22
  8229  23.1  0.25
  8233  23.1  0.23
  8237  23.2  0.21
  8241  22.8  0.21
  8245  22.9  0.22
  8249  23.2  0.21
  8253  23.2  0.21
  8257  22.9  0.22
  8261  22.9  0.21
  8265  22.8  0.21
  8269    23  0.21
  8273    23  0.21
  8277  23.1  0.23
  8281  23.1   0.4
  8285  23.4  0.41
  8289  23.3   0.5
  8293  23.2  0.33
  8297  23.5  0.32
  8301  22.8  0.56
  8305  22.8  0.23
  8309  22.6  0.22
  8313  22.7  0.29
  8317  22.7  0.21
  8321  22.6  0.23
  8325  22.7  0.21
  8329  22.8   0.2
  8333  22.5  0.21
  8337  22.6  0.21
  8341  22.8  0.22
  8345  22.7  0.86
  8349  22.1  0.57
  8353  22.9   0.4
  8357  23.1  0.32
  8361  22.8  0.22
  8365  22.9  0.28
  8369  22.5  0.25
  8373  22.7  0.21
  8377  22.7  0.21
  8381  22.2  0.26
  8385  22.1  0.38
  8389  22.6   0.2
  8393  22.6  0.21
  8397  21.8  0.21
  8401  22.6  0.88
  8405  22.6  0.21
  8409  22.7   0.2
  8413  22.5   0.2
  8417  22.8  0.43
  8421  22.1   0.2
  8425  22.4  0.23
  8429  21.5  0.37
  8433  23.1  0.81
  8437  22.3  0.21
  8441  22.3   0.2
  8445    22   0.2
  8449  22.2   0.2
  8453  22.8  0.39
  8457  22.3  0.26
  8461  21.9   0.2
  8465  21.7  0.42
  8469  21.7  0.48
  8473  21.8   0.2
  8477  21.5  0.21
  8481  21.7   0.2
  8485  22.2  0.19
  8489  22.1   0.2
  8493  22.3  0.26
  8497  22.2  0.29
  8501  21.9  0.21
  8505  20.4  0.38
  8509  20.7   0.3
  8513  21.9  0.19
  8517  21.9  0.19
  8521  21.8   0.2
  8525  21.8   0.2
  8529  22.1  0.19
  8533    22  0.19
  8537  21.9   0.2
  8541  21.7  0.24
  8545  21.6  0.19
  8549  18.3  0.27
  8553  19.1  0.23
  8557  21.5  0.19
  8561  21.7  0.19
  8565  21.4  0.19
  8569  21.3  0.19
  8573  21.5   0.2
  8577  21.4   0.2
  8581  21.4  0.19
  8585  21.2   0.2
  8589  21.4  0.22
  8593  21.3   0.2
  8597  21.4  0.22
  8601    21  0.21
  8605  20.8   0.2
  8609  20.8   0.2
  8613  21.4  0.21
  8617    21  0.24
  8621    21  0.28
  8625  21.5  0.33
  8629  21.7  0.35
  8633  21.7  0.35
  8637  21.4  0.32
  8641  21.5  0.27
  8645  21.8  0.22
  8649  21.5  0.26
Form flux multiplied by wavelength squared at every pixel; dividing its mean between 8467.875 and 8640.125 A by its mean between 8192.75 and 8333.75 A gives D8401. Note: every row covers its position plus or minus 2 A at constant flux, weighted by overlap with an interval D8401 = 0.99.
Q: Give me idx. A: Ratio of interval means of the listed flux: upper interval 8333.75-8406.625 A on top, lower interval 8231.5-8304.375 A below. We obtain 1.0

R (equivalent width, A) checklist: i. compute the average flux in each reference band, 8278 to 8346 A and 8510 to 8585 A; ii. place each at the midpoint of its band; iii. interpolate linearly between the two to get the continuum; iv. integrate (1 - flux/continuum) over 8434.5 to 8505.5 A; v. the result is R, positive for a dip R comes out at -0.51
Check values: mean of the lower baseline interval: 22.9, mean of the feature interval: 22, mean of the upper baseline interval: 21.3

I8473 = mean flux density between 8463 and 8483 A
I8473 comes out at 21.7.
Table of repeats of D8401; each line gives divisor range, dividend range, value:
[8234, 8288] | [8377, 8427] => 1.01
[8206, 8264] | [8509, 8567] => 0.99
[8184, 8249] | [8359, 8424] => 1.01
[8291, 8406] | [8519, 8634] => 0.99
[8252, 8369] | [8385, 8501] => 1.00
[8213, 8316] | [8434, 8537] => 1.00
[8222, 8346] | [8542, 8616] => 0.98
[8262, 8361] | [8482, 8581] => 0.99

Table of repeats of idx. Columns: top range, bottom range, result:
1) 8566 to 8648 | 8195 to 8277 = 0.92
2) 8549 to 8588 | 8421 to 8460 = 0.94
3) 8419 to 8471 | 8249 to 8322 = 0.96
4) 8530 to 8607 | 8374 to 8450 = 0.95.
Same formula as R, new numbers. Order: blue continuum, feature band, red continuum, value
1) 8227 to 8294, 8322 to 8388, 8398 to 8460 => 0.18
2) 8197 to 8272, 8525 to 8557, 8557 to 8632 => 0.79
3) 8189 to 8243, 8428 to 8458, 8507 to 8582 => -0.58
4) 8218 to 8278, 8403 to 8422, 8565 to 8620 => -0.33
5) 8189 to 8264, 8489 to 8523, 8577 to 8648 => 0.27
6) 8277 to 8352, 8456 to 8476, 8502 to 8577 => -0.05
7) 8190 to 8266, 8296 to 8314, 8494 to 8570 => -0.11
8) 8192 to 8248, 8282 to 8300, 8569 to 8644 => -0.33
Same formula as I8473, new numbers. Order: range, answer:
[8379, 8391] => 22.3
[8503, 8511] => 20.5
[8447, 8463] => 22.3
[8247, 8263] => 23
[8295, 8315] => 22.9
